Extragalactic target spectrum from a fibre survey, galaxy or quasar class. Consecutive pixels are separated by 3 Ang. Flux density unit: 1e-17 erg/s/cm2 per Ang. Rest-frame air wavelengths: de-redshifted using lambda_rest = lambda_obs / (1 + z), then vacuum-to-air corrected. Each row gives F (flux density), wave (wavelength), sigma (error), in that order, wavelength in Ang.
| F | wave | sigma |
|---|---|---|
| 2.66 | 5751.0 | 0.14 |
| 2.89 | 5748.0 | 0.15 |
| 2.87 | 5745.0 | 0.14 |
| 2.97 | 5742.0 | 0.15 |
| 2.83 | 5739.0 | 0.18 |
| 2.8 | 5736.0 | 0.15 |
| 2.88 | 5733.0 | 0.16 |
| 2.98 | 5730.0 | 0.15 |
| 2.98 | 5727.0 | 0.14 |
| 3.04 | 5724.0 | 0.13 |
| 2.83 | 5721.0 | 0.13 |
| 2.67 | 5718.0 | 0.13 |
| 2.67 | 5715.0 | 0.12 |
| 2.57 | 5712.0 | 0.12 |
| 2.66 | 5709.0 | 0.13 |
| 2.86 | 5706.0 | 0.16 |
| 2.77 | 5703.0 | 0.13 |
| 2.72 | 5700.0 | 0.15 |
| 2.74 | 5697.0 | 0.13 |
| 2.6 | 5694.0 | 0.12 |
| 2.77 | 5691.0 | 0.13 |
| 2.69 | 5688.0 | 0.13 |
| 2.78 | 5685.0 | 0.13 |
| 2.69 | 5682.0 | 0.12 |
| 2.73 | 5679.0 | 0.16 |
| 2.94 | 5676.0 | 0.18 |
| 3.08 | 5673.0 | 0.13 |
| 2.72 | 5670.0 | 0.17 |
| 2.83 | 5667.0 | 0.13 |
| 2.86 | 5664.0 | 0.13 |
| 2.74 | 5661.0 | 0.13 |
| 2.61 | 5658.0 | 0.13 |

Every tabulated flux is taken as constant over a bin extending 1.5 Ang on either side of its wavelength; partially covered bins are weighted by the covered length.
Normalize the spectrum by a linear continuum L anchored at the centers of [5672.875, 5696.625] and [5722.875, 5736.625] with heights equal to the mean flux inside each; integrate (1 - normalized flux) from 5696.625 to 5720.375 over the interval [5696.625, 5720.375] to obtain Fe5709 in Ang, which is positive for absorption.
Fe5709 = 1.2 Ang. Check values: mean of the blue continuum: 2.77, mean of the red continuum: 2.94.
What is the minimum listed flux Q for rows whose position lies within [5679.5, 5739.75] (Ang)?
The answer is 2.57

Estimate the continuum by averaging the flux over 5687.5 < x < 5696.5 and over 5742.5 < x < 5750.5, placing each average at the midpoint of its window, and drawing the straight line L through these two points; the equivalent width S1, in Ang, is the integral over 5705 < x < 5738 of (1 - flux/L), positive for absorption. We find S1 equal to -0.3 Ang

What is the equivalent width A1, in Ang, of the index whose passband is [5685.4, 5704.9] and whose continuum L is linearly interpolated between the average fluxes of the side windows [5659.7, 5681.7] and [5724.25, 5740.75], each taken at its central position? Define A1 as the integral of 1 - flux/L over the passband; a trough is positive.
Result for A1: 0.97 Ang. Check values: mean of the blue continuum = 2.84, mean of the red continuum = 2.91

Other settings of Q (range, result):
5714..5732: 2.67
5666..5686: 2.69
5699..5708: 2.72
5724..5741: 2.8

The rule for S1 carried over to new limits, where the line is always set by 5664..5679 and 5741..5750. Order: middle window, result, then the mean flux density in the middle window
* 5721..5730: -0.3 Ang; 2.98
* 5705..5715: 0.7 Ang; 2.68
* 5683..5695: 0.7 Ang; 2.71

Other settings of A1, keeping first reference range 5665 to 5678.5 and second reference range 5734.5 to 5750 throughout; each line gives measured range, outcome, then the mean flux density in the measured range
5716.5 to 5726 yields 0.1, 2.85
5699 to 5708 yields 0.3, 2.78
